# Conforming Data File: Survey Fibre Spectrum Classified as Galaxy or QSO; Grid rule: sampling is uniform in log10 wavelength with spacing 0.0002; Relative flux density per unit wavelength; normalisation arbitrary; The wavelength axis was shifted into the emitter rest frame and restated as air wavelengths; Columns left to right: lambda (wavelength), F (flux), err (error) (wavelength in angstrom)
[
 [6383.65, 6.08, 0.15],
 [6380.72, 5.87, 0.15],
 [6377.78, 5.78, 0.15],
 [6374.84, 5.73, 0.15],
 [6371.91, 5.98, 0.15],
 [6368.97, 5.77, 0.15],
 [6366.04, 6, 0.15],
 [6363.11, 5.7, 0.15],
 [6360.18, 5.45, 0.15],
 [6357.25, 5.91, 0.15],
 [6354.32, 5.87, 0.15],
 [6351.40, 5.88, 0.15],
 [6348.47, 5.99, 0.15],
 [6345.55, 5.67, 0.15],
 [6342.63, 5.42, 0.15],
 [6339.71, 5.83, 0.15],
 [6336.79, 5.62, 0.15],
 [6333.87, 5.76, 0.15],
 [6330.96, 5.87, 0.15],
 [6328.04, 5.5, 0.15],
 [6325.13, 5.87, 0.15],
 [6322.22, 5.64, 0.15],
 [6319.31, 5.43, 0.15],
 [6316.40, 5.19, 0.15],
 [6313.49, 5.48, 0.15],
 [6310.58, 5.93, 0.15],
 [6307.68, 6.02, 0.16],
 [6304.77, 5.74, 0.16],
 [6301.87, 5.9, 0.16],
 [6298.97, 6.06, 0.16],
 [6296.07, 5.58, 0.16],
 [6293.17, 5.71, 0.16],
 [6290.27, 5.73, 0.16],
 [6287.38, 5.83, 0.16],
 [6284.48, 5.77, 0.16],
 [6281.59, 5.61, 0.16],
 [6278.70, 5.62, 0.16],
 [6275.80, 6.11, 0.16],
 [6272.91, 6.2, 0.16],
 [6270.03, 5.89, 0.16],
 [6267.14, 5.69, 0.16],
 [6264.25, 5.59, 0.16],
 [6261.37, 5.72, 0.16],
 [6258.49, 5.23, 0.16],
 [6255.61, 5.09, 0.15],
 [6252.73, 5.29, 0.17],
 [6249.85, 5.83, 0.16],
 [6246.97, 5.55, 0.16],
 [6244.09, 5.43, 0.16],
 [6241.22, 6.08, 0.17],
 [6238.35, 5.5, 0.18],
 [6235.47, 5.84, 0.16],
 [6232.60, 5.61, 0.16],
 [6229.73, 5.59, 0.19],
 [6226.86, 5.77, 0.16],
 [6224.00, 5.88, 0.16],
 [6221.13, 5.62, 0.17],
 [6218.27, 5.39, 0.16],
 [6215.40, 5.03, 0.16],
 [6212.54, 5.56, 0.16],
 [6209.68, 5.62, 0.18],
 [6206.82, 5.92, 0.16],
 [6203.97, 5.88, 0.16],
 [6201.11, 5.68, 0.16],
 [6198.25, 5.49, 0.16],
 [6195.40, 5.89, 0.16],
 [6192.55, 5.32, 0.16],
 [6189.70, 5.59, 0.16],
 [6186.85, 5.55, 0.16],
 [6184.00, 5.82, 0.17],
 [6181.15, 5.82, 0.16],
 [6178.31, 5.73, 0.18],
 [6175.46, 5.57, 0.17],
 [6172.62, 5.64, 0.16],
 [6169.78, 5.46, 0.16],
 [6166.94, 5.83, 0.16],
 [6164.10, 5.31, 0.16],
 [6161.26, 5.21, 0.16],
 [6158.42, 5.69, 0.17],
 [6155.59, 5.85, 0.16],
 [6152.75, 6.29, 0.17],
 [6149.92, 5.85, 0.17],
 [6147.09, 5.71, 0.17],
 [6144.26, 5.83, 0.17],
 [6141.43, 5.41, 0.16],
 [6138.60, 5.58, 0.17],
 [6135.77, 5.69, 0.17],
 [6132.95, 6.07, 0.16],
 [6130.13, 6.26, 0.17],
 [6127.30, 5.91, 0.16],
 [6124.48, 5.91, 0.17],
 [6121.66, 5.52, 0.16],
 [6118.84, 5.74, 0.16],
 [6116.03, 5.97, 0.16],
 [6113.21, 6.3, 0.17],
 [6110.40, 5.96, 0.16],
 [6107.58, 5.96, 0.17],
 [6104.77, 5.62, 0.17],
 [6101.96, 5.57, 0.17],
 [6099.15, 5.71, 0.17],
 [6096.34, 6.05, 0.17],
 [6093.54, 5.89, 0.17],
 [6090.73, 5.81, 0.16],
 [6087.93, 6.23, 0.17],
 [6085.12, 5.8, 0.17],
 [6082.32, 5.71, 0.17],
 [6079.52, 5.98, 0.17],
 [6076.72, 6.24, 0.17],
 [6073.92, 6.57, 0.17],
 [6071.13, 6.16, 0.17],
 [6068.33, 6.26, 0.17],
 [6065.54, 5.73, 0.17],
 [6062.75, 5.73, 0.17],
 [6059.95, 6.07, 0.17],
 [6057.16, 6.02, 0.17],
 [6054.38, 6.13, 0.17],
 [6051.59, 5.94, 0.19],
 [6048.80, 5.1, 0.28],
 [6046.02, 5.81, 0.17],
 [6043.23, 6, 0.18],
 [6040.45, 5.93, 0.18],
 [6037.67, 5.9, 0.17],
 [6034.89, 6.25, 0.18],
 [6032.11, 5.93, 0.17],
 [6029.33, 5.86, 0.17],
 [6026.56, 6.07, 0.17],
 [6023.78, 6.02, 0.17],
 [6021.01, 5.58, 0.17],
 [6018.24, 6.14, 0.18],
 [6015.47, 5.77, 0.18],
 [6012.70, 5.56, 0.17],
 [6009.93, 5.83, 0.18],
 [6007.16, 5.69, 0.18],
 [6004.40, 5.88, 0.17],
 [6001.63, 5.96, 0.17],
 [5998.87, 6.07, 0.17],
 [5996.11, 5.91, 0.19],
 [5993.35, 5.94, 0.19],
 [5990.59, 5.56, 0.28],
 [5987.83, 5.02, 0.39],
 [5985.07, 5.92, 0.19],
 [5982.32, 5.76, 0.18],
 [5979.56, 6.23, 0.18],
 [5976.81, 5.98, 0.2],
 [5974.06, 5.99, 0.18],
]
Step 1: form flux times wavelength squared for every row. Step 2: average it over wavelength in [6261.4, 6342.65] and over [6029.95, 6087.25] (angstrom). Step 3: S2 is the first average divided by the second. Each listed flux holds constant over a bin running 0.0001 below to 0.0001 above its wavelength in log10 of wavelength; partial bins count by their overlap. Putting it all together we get 1.0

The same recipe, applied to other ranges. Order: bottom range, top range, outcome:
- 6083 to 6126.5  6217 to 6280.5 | 1.01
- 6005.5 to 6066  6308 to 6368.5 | 1.07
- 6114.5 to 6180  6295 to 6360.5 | 1.06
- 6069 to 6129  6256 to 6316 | 1.03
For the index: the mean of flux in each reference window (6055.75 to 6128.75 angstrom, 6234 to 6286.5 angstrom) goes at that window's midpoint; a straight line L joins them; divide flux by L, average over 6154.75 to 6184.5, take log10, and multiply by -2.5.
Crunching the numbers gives 0.04 mag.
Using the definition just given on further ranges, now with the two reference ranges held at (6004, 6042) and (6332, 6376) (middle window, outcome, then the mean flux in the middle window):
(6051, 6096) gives -0.03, 6.02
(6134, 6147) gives 0.04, 5.65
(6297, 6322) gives 0.01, 5.71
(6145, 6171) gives 0.03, 5.69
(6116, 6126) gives 0.02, 5.76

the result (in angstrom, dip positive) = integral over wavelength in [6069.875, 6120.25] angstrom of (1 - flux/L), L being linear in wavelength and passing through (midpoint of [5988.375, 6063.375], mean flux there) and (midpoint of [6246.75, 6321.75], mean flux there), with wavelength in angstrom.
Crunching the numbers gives -1.2 angstrom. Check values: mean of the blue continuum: 5.87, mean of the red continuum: 5.69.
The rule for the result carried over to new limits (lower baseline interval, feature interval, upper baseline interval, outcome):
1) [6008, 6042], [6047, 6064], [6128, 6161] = 0.1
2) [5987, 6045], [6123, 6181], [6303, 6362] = 0.5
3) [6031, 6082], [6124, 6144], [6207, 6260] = -0.1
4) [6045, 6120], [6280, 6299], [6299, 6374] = 0.2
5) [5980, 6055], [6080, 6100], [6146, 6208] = -0.4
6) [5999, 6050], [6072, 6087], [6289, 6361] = -0.6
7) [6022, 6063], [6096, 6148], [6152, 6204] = -0.6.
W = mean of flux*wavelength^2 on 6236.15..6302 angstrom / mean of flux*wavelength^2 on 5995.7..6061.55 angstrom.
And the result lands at 1.05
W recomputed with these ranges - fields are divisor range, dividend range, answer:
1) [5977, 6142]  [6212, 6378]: 1.04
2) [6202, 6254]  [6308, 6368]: 1.05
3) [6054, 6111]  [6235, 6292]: 1.01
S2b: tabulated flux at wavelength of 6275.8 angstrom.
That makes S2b 6.11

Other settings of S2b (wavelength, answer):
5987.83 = 5.02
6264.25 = 5.59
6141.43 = 5.41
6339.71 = 5.83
